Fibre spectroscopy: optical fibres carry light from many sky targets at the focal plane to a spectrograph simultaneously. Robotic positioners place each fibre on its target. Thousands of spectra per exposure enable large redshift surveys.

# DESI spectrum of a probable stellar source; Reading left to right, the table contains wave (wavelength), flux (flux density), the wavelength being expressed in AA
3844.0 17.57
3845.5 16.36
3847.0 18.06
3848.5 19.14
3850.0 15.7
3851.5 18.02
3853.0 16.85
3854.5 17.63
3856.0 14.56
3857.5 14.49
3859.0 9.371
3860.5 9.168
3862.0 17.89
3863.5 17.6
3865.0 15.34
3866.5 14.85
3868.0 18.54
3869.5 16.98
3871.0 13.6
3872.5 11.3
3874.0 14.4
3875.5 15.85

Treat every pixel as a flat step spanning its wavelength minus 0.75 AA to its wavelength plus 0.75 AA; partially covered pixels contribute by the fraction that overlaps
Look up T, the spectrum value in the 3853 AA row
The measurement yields 16.85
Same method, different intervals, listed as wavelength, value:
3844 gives 17.57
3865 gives 15.34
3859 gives 9.371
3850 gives 15.7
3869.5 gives 16.98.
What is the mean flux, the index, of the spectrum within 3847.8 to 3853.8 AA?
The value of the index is 17.4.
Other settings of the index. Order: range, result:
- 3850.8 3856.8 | 16.7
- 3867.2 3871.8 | 16.3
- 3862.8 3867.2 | 15.9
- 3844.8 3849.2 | 17.9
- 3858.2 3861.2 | 9.36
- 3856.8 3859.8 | 11.8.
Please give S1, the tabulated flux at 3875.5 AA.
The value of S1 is 15.85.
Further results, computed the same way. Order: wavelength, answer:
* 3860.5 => 9.168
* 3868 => 18.54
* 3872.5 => 11.3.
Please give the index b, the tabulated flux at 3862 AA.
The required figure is 17.89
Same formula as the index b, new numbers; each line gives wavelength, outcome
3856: 14.56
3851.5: 18.02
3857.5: 14.49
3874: 14.4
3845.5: 16.36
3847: 18.06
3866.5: 14.85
